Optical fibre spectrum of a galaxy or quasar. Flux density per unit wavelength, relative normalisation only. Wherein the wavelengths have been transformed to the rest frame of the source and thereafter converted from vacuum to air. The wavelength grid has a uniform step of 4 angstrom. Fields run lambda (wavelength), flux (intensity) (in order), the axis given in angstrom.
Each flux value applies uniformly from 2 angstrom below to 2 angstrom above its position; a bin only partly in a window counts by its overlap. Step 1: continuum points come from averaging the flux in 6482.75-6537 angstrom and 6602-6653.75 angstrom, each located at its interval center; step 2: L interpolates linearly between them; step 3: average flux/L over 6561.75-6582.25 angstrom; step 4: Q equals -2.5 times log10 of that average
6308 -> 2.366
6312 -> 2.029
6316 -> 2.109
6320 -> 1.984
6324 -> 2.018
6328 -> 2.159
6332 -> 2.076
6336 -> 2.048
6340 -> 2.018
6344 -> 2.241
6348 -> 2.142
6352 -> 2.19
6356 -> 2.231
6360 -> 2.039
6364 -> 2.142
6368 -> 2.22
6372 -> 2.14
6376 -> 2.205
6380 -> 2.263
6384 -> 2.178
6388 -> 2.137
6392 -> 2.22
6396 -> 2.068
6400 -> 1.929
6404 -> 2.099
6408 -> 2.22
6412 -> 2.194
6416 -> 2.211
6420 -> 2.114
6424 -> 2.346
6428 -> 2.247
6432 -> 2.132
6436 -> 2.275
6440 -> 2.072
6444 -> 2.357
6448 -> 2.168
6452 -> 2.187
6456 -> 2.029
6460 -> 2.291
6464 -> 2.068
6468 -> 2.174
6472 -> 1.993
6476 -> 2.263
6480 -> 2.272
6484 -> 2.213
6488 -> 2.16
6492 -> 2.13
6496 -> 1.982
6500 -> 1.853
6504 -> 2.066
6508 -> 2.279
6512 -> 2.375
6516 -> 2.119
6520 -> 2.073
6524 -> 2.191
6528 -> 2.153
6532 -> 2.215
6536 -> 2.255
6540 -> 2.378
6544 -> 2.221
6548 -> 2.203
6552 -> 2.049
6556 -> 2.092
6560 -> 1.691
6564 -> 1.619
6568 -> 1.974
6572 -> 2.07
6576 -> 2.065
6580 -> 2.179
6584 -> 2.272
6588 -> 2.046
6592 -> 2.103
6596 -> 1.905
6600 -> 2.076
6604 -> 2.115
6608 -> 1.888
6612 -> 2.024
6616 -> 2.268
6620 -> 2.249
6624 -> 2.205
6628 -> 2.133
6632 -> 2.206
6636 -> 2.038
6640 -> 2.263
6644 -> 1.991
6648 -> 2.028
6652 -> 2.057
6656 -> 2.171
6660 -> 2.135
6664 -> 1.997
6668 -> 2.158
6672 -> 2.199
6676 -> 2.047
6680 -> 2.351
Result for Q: 0.08 mag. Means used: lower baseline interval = 2.14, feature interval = 1.98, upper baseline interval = 2.11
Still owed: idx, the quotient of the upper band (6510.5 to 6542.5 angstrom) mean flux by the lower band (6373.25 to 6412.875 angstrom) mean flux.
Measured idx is 1.03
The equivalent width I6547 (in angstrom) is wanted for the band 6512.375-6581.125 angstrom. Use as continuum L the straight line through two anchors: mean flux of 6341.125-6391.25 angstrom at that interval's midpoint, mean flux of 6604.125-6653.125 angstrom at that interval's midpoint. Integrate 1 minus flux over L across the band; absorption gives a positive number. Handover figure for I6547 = 1.18 angstrom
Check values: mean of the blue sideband 2.18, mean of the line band 2.1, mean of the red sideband 2.11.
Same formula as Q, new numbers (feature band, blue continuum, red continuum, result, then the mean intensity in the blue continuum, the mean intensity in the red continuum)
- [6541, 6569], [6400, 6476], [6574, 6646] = 0.07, 2.17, 2.11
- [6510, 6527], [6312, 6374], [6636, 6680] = -0.04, 2.11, 2.11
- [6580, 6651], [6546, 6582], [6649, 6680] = -0.03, 1.99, 2.12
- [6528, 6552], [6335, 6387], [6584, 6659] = -0.05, 2.16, 2.1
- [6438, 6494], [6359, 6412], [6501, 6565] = -0.02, 2.15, 2.13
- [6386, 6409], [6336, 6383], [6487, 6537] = 0.02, 2.16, 2.14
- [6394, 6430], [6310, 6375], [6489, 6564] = -0.02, 2.11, 2.12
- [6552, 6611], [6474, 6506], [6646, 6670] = 0.05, 2.12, 2.09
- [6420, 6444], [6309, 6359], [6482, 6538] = -0.04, 2.11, 2.15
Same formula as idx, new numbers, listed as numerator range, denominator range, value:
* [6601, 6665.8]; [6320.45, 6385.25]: 0.99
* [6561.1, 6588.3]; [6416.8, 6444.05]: 0.91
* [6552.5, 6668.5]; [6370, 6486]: 0.95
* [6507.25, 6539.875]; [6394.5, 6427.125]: 1.03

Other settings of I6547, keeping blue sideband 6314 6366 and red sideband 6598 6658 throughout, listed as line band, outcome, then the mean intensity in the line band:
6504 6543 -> -1.96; 2.22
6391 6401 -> 0.17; 2.07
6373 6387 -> -0.64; 2.2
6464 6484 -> -0.55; 2.17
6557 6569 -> 1.94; 1.77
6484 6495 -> -0.16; 2.14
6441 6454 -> -0.71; 2.22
